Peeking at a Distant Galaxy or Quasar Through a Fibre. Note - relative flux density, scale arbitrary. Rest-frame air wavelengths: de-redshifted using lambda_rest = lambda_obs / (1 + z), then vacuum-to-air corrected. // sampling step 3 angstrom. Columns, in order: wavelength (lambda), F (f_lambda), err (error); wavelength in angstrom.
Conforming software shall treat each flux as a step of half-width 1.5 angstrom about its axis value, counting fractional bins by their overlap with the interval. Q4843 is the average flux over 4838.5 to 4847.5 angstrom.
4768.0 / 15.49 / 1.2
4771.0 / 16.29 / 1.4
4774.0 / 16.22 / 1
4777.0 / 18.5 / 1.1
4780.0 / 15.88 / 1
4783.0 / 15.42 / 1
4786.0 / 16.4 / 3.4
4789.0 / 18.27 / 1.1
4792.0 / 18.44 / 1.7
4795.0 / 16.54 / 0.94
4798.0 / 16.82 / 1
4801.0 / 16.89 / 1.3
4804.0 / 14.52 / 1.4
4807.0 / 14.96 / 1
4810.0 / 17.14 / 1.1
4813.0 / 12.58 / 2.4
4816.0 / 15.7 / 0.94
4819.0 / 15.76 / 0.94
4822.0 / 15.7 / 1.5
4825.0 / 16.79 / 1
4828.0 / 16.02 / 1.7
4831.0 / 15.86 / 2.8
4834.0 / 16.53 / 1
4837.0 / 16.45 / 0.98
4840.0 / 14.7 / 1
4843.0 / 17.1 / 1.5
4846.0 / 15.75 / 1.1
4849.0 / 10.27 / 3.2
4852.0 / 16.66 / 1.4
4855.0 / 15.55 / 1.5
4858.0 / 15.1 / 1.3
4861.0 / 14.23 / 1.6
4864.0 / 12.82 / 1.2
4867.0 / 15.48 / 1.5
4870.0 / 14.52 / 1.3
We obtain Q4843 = 15.9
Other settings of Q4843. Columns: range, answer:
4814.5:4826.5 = 16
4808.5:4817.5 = 15.1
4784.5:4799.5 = 17.3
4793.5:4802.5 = 16.8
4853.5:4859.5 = 15.3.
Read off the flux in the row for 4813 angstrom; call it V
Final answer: 12.58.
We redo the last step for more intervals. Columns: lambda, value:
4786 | 16.4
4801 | 16.89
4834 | 16.53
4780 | 15.88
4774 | 16.22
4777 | 18.5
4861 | 14.23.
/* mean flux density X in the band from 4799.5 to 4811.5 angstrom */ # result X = 15.9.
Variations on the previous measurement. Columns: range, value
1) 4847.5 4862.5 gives 14.4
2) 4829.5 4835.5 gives 16.2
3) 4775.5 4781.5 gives 17.2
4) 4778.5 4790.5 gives 16.5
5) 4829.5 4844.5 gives 16.1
